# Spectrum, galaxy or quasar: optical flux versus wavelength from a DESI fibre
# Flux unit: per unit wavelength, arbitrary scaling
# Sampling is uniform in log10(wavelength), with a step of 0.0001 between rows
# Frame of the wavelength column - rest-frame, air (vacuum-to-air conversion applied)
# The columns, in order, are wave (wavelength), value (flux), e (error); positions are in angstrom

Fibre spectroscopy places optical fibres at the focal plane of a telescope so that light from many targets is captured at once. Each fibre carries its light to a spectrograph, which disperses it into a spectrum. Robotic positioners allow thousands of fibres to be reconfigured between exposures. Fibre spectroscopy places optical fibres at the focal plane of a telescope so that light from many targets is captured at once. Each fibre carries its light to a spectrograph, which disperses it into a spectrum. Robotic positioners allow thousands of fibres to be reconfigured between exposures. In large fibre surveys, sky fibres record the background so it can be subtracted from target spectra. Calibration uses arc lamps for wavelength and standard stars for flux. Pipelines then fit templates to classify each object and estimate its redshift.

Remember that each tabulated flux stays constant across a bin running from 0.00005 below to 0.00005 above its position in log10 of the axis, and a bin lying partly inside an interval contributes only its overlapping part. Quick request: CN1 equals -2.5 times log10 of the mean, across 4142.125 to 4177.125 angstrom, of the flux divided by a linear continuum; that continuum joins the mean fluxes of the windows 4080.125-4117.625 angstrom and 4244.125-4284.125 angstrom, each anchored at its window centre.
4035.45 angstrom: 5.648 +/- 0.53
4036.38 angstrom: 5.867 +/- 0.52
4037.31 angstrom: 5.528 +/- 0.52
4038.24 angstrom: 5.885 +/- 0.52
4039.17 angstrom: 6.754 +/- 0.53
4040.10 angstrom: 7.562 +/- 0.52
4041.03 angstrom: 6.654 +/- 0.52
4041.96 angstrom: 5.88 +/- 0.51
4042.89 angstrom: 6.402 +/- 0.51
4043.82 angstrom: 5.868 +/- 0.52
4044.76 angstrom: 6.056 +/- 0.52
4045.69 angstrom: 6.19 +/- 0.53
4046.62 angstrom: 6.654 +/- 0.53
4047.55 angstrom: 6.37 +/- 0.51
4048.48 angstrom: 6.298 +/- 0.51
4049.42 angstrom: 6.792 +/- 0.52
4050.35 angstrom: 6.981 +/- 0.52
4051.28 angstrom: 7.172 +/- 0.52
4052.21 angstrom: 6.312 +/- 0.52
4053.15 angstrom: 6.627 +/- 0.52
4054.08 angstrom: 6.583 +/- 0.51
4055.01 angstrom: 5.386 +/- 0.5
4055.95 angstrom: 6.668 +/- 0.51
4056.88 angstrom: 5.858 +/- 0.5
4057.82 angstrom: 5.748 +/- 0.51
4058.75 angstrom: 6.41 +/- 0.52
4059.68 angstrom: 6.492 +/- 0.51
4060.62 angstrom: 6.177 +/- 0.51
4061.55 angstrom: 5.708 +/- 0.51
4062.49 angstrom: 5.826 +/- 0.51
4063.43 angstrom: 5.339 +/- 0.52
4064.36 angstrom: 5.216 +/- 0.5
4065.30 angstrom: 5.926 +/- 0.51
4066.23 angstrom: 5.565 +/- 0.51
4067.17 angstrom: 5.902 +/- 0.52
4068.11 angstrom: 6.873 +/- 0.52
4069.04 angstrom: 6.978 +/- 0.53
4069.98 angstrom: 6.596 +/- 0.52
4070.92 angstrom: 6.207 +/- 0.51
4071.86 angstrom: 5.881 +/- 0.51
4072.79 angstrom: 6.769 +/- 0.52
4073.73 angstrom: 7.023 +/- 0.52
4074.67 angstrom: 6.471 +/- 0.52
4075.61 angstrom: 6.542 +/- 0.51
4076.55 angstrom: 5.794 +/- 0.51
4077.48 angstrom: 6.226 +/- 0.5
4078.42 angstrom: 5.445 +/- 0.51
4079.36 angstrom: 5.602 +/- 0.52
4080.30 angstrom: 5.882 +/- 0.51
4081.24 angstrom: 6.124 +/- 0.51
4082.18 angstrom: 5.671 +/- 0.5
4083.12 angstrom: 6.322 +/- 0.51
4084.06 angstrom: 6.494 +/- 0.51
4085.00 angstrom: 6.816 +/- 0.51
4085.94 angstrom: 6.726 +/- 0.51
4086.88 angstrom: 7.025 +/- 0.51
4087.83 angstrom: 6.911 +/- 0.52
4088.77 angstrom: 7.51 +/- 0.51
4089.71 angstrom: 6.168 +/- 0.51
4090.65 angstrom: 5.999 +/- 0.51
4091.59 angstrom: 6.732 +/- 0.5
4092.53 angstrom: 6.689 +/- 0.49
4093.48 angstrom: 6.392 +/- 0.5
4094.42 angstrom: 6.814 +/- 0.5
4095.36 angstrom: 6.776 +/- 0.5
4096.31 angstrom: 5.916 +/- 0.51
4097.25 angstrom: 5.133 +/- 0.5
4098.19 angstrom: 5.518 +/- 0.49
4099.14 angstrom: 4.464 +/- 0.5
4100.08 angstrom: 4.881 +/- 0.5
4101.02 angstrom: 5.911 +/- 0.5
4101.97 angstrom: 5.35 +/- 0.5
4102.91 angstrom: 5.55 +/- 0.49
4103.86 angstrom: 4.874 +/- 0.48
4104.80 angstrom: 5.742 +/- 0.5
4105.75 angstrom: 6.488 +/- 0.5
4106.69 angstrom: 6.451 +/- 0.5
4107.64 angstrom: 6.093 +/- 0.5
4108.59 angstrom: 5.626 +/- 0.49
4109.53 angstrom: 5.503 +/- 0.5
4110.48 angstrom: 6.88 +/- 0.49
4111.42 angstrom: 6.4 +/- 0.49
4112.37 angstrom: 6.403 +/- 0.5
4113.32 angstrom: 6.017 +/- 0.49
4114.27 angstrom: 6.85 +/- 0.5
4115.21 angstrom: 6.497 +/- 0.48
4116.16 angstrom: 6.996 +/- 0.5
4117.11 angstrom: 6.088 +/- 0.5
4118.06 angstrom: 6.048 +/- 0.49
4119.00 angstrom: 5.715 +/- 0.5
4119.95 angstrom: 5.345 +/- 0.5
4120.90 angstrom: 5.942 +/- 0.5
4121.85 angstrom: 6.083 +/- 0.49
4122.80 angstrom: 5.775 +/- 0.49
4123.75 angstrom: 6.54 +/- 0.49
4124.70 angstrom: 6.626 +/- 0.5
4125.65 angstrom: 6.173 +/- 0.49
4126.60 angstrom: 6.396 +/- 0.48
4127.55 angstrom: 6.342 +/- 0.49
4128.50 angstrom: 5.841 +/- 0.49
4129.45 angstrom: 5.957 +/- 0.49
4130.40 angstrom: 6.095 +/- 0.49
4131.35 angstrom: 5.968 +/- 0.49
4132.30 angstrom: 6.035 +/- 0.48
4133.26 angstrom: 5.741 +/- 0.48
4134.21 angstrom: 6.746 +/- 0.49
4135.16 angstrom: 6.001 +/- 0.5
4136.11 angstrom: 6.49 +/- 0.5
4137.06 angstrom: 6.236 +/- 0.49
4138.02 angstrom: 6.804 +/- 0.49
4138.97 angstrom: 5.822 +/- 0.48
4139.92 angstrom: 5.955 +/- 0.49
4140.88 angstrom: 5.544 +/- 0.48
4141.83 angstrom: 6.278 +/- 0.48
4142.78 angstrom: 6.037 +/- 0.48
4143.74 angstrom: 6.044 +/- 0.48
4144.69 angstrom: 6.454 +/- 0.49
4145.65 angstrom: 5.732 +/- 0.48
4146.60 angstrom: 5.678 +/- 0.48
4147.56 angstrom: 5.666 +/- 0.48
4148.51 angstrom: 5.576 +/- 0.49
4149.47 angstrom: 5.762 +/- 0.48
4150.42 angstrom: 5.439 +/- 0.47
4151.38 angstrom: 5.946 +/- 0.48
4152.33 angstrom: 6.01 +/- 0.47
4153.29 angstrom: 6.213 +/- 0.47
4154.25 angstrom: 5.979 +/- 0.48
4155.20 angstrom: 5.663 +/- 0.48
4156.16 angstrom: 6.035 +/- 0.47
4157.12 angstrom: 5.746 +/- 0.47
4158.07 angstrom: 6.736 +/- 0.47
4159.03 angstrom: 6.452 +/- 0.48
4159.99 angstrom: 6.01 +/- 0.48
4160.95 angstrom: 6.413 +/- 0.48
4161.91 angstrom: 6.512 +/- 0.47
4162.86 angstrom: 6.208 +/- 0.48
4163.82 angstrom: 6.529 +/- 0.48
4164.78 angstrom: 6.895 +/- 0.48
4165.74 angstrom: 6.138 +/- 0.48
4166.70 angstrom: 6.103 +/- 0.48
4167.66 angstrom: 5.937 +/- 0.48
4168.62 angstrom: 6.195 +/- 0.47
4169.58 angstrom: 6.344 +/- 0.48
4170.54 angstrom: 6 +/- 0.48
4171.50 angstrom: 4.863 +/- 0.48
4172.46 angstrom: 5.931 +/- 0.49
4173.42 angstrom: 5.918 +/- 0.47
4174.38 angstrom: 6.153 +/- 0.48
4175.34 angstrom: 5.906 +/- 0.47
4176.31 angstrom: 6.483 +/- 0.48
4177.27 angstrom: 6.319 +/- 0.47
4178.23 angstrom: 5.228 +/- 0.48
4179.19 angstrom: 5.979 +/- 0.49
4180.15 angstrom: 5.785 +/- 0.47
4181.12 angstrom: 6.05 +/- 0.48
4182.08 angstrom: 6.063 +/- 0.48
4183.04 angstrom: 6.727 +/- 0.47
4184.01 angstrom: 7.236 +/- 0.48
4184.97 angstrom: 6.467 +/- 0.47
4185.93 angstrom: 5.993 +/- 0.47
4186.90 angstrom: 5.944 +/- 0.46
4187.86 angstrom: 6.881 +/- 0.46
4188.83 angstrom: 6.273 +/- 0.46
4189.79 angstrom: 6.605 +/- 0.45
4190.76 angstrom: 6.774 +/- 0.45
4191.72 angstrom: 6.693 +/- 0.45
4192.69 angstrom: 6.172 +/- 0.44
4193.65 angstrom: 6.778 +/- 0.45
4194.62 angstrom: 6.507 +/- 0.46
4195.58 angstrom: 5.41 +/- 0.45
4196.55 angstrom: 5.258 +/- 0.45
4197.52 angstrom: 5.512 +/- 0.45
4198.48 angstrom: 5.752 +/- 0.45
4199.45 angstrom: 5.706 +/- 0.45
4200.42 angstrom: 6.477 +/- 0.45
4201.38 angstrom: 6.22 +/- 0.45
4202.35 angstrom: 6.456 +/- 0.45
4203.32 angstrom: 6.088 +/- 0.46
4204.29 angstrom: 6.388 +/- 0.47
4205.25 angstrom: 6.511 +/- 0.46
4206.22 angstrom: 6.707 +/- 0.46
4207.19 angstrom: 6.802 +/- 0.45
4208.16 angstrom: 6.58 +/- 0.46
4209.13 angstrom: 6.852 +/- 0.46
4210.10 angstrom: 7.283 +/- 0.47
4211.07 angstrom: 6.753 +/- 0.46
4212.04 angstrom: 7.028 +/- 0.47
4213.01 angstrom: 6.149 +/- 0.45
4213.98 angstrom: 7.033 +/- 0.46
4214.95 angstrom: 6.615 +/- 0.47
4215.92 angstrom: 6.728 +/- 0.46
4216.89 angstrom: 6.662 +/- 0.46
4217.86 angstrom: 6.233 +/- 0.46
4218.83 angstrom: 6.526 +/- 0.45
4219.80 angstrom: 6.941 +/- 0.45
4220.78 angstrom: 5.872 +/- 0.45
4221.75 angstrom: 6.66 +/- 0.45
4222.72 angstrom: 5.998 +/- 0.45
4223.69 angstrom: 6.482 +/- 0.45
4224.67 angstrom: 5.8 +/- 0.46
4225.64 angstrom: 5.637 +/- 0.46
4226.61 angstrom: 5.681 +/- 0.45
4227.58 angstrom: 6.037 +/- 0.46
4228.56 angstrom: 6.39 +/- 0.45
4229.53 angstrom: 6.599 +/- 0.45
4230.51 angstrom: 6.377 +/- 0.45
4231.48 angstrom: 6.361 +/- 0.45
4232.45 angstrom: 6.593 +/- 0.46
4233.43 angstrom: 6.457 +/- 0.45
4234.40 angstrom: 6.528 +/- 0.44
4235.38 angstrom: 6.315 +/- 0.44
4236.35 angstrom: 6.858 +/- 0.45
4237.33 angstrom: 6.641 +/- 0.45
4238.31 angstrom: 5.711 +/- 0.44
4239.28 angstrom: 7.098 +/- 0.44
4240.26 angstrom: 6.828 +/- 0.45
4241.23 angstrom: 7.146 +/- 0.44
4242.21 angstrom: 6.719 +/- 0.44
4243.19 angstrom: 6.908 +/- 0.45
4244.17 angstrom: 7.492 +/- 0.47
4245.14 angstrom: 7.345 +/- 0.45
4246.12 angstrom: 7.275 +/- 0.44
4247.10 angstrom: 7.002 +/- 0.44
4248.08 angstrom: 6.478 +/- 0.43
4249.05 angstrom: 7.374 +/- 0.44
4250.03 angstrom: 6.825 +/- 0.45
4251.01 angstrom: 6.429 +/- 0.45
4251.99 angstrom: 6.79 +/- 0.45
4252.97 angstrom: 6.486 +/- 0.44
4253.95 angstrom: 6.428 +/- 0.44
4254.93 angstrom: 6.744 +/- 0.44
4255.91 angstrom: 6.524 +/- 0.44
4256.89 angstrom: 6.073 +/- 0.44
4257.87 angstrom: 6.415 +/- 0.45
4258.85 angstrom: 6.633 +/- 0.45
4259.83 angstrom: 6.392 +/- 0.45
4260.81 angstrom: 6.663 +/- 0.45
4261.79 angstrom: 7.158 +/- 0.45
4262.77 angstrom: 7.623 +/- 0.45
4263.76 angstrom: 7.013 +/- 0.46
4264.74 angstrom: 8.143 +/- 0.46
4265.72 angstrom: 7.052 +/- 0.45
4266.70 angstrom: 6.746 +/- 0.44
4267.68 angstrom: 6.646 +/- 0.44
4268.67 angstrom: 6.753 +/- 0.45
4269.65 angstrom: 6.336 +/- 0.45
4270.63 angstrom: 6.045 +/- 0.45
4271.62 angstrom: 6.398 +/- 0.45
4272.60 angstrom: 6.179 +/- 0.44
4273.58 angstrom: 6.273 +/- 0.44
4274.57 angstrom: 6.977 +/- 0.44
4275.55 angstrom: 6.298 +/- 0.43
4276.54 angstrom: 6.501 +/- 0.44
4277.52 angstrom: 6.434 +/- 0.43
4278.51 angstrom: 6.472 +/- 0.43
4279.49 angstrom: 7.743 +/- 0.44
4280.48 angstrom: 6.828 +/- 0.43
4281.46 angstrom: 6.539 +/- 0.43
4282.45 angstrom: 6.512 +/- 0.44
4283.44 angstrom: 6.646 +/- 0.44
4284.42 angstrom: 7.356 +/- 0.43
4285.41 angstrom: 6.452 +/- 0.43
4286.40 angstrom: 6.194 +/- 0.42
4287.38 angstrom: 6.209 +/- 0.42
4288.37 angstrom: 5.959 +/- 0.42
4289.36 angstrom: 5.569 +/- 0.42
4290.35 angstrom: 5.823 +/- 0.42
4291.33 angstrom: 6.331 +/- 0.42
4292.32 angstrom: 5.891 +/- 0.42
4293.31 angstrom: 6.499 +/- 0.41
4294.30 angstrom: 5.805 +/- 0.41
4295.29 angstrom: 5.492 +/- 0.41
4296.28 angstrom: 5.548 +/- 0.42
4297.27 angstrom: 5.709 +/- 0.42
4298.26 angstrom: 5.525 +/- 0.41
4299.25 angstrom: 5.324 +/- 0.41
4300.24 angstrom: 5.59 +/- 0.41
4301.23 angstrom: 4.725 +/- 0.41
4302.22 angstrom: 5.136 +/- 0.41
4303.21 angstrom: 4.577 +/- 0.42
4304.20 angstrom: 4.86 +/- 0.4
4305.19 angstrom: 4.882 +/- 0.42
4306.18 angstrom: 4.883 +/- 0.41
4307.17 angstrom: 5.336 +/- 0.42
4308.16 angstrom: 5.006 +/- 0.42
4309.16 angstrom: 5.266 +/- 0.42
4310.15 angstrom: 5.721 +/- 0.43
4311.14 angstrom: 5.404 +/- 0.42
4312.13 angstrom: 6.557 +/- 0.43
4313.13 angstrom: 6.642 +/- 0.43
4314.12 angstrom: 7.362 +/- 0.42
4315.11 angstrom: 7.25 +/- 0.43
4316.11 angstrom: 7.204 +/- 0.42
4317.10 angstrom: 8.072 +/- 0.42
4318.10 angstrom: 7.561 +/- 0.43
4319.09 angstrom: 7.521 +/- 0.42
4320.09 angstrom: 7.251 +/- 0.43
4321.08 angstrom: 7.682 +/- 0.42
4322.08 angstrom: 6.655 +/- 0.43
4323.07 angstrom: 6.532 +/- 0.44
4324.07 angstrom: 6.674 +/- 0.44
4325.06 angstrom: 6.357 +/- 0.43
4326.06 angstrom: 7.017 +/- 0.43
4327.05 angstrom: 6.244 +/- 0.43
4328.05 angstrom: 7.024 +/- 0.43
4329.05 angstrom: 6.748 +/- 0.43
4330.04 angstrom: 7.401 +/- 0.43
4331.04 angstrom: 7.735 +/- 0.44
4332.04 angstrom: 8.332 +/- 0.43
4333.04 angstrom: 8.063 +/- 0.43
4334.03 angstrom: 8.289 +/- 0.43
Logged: 0.06 mag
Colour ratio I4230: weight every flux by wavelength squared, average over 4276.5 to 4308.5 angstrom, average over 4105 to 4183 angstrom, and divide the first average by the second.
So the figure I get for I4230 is 1.0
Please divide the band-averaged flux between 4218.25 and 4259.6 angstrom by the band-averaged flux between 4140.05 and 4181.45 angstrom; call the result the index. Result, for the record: 1.09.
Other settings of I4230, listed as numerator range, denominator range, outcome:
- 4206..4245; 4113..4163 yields 1.12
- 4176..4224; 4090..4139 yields 1.09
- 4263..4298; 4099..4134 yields 1.16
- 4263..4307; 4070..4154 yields 1.09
